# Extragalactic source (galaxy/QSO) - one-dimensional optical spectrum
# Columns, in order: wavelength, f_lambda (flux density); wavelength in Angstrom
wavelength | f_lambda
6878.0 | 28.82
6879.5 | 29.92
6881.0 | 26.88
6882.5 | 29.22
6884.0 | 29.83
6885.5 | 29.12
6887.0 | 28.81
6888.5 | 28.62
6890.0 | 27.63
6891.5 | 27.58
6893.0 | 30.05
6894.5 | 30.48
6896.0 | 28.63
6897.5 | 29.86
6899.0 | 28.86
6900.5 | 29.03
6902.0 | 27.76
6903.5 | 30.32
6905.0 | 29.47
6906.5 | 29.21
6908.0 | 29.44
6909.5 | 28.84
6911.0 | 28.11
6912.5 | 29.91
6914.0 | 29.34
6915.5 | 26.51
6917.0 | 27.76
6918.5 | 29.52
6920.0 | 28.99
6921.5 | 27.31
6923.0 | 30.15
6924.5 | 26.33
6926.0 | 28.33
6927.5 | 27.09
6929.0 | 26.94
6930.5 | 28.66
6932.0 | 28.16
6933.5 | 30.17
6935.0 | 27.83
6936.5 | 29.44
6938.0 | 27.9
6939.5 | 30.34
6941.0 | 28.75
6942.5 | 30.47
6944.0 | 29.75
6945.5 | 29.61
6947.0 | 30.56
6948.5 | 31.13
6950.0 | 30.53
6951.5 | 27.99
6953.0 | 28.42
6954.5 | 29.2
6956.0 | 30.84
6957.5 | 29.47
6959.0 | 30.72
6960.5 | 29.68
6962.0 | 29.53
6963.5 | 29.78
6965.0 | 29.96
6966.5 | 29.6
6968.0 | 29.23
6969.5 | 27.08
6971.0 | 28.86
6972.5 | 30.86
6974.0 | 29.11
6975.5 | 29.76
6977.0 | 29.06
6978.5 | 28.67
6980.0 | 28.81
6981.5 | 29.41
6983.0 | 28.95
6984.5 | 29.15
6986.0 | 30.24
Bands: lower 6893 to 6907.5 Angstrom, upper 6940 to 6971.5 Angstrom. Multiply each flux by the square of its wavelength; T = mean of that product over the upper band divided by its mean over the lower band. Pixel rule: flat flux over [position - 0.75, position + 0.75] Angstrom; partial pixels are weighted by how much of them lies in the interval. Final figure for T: 1.0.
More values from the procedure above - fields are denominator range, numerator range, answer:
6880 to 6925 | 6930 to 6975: 1.04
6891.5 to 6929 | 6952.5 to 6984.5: 1.04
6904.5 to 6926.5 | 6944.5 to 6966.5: 1.05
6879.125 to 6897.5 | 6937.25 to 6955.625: 1.04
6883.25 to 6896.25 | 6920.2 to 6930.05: 0.97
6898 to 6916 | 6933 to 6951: 1.04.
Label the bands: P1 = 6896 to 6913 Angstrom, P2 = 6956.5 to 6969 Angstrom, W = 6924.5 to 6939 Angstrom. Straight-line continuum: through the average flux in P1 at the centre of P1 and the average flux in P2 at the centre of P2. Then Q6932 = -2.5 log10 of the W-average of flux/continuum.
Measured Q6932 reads 0.04 mag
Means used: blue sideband 29.1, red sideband 29.7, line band 28.2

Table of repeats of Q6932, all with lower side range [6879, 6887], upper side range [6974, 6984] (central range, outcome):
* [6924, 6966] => -0.006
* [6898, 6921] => 0.005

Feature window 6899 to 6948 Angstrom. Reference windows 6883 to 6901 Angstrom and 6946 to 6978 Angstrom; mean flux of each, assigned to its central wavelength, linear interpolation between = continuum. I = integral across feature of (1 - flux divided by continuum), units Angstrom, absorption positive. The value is 0.77 Angstrom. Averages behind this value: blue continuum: 29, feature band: 28.8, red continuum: 29.6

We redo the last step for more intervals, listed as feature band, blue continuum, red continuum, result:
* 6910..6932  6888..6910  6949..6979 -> 0.7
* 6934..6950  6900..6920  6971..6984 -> -0.3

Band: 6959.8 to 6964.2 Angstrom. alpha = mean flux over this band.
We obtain 29.7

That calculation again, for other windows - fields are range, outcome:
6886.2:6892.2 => 28.2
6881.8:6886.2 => 29.4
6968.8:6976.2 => 29.1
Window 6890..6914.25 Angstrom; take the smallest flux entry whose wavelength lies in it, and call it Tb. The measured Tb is 27.58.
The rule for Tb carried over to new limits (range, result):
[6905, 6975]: 26.33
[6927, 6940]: 26.94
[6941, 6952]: 27.99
